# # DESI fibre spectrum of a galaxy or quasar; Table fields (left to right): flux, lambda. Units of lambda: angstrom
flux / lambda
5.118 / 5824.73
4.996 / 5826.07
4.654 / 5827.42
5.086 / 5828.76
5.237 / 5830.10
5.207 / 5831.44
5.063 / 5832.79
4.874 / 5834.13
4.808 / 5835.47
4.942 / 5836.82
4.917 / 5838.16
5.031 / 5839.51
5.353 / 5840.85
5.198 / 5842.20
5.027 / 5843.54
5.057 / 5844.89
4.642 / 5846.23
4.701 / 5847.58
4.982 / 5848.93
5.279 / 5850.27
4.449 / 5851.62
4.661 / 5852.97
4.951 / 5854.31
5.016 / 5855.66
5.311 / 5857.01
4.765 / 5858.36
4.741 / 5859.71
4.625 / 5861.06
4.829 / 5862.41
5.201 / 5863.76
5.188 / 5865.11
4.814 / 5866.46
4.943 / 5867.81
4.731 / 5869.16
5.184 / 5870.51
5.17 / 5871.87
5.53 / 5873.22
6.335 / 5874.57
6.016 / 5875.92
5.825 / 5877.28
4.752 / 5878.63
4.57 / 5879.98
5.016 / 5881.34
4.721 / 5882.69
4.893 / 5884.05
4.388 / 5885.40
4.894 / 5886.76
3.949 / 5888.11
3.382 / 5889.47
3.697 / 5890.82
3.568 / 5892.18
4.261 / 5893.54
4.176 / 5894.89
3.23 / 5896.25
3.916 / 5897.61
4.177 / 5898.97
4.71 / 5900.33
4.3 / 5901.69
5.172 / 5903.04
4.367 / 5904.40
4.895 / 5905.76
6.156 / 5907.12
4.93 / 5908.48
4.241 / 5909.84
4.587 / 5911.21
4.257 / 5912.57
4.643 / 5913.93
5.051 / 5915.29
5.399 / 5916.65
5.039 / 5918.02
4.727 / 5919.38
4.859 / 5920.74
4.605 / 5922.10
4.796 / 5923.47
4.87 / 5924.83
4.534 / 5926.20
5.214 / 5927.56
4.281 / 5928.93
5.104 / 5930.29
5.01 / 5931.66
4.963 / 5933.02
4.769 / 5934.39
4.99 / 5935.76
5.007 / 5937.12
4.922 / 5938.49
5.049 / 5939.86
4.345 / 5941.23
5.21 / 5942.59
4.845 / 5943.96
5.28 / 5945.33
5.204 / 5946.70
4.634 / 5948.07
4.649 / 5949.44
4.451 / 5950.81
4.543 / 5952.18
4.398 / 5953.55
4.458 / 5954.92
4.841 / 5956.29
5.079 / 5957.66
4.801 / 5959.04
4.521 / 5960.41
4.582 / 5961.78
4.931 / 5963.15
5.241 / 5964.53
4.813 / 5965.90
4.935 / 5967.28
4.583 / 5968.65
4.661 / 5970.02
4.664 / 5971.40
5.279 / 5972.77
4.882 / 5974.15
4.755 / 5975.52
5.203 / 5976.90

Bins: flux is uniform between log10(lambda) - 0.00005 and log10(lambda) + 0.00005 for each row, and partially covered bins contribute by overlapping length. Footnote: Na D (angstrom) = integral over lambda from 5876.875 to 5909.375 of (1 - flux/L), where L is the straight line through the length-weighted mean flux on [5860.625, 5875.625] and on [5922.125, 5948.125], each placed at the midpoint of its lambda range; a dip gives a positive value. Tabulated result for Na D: 3.7 angstrom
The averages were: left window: 5.17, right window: 4.89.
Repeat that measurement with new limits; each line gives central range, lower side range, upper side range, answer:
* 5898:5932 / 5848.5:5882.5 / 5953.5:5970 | 0.9 angstrom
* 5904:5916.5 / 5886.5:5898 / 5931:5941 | -1.5 angstrom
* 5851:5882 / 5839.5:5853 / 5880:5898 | -3.4 angstrom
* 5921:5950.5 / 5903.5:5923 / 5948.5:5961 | -0.8 angstrom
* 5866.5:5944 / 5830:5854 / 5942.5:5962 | 1.4 angstrom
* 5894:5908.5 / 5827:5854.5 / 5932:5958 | 1.1 angstrom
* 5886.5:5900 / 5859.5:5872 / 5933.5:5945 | 2.8 angstrom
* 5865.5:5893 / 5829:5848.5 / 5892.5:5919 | -0.3 angstrom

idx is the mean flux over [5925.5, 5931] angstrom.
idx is 4.78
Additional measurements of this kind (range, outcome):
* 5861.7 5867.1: 5.01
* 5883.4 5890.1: 4.31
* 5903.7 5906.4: 4.63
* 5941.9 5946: 5.12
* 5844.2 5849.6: 4.84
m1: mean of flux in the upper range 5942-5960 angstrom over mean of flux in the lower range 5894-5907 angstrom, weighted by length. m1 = 1.09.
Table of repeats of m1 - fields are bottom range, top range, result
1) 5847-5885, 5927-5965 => 0.96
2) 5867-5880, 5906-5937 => 0.91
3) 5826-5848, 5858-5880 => 1.03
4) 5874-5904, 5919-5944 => 1.07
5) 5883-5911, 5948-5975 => 1.09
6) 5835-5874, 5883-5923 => 0.91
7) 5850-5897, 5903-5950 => 1.02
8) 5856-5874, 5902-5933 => 0.97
